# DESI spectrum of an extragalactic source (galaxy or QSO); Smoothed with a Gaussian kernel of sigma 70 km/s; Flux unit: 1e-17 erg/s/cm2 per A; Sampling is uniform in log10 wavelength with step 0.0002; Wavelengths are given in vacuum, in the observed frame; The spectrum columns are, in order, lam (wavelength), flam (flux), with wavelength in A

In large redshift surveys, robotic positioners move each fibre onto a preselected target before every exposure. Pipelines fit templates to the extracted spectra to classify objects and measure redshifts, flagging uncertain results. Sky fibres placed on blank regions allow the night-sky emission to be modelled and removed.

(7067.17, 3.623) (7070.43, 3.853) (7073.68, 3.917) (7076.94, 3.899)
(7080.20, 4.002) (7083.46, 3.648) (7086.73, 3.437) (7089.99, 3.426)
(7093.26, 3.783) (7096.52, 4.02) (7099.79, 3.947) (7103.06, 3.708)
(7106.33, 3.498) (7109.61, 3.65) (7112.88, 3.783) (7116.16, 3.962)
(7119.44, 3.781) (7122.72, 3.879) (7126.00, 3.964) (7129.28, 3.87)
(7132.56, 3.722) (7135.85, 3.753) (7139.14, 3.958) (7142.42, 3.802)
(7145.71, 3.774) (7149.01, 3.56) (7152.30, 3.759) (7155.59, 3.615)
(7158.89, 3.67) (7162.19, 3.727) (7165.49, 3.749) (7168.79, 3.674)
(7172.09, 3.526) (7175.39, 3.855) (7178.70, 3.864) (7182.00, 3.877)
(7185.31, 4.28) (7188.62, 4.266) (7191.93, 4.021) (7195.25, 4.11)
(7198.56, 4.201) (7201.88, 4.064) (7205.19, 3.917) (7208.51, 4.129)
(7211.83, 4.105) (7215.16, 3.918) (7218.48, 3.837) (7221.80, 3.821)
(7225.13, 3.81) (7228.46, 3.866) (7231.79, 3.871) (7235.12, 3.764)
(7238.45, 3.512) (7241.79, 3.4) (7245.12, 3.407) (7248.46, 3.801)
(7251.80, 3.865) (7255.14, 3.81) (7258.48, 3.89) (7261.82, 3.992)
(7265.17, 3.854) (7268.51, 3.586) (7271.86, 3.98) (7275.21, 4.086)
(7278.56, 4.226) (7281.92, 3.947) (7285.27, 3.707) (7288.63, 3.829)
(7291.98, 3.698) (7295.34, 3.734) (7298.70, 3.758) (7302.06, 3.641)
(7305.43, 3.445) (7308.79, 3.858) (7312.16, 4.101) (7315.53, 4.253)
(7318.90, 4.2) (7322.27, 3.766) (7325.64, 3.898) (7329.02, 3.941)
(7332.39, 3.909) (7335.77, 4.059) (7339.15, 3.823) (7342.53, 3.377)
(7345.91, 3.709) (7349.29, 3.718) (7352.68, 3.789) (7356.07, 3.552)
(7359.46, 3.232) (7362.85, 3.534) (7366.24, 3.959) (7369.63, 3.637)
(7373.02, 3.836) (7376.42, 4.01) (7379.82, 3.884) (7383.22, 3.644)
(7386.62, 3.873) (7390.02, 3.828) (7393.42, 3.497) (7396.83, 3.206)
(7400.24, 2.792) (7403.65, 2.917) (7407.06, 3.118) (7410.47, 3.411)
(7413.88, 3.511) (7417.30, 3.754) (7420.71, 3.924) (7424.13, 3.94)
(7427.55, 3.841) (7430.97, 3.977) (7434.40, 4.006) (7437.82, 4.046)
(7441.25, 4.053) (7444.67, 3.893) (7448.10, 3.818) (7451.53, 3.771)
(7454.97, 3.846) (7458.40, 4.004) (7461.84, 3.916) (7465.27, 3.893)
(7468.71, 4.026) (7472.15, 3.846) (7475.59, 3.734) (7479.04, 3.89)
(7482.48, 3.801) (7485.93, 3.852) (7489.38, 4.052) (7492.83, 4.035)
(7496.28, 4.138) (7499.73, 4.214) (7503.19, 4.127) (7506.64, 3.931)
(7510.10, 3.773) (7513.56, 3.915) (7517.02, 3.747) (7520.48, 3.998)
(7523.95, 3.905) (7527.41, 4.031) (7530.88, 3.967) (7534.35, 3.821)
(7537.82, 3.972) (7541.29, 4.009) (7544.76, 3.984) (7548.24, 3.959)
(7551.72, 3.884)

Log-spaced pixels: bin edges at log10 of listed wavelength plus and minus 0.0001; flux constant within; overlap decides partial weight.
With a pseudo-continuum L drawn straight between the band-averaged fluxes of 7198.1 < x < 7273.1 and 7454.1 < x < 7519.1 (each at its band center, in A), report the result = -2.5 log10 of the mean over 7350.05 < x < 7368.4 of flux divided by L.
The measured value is 0.08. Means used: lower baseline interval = 3.84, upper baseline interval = 3.94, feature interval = 3.62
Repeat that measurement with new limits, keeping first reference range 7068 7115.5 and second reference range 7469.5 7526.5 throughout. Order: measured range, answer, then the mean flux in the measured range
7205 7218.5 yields -0.05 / 4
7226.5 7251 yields 0.04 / 3.67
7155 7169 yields 0.03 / 3.69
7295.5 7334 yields -0.01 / 3.88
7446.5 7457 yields 0.03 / 3.82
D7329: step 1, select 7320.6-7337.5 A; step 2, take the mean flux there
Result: 3.91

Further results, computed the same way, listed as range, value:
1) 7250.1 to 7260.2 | 3.86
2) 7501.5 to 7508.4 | 4.03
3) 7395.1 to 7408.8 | 3.01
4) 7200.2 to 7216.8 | 4.03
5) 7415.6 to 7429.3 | 3.87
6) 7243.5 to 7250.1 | 3.6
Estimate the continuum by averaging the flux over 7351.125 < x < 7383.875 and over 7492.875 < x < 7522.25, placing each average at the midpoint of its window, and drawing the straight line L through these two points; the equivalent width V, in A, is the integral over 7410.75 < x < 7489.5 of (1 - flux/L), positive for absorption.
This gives -0.1 A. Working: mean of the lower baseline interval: 3.71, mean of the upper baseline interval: 3.98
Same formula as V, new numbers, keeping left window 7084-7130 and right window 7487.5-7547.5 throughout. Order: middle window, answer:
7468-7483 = 0.4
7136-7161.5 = 0.3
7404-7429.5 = 2.1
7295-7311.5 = 0.7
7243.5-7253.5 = 0.4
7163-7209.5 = -1.9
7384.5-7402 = 2.1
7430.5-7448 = -0.2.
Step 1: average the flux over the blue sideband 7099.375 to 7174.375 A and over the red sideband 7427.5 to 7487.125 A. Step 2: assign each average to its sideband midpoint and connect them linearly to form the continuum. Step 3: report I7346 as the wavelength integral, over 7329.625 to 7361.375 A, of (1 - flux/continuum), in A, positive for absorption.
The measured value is 1.3 A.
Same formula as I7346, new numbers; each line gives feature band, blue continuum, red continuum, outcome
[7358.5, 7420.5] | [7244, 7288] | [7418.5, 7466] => 5.7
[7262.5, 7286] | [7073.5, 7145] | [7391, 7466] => -1.2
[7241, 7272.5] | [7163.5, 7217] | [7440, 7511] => 1.6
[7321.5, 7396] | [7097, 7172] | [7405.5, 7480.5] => 1.3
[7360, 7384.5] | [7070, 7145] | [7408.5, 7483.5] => 0.5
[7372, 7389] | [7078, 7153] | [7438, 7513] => 0.2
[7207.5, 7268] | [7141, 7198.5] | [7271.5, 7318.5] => 0.9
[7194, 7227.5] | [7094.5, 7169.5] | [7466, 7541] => -1.5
